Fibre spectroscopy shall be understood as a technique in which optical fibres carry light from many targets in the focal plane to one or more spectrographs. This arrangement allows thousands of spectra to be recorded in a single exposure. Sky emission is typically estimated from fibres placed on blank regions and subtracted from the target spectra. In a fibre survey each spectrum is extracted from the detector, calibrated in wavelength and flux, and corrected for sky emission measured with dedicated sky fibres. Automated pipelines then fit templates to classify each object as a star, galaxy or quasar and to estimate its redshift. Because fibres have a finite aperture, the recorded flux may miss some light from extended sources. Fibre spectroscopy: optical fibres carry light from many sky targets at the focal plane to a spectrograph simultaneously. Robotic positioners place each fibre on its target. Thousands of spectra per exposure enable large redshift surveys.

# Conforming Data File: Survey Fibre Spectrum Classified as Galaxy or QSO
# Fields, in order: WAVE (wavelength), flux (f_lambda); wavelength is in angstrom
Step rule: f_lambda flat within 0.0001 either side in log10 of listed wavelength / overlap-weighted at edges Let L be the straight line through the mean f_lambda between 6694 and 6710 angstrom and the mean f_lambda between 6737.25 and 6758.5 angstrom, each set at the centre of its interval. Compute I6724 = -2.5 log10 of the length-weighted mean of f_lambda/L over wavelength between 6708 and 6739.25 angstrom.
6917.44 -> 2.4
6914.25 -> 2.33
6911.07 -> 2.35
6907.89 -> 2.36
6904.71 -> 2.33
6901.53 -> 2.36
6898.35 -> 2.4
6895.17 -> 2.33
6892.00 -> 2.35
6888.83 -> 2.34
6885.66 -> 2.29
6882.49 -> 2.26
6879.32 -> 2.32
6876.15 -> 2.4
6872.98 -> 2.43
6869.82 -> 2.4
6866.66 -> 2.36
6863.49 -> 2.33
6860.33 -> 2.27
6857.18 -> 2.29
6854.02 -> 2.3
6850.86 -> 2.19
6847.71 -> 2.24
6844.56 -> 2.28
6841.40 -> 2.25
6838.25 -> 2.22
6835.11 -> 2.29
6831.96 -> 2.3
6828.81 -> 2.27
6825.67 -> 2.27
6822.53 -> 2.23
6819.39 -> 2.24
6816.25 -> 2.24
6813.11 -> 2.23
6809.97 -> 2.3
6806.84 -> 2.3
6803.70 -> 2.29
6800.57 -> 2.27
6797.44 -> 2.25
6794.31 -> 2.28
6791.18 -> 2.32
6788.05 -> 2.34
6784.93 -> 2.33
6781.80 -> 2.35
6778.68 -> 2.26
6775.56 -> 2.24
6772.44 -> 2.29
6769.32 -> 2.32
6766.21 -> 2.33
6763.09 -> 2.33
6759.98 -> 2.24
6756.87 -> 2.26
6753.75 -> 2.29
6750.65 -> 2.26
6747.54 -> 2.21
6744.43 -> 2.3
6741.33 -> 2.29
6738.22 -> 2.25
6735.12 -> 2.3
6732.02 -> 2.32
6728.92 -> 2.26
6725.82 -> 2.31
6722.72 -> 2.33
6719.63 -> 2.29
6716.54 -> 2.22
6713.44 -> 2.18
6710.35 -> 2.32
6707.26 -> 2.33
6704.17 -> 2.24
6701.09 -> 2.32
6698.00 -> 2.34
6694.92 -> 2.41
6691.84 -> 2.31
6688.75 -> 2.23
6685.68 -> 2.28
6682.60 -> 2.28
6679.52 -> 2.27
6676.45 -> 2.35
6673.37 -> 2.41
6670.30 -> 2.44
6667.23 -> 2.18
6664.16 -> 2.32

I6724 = 0.01 mag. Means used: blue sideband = 2.32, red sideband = 2.27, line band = 2.28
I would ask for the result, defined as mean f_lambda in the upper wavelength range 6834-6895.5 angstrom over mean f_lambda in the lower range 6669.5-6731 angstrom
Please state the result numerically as 1.00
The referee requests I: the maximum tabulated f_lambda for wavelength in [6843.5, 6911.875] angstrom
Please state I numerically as 2.43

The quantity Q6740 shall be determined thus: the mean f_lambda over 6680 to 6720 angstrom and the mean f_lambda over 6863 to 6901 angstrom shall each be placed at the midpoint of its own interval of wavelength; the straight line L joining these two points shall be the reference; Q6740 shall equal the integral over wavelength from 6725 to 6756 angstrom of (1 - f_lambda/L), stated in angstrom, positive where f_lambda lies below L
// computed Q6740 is 0.3 angstrom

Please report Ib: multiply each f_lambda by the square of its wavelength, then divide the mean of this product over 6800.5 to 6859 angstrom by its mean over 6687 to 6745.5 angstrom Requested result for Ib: 1.02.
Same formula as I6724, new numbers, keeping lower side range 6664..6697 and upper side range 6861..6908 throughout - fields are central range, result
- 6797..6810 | 0.02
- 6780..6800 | 0.01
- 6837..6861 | 0.04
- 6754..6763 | 0.03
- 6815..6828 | 0.04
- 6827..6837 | 0.03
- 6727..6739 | 0.02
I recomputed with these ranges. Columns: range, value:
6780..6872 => 2.4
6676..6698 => 2.41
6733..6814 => 2.35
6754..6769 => 2.33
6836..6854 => 2.28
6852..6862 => 2.3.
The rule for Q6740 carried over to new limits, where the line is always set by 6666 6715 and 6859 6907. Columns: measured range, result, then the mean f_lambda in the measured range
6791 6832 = 1.1 angstrom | 2.27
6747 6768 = 0.4 angstrom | 2.28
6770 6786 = 0.2 angstrom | 2.29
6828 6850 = 0.7 angstrom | 2.26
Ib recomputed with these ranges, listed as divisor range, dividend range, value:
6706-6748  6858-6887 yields 1.07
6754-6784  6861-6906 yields 1.06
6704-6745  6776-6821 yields 1.02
